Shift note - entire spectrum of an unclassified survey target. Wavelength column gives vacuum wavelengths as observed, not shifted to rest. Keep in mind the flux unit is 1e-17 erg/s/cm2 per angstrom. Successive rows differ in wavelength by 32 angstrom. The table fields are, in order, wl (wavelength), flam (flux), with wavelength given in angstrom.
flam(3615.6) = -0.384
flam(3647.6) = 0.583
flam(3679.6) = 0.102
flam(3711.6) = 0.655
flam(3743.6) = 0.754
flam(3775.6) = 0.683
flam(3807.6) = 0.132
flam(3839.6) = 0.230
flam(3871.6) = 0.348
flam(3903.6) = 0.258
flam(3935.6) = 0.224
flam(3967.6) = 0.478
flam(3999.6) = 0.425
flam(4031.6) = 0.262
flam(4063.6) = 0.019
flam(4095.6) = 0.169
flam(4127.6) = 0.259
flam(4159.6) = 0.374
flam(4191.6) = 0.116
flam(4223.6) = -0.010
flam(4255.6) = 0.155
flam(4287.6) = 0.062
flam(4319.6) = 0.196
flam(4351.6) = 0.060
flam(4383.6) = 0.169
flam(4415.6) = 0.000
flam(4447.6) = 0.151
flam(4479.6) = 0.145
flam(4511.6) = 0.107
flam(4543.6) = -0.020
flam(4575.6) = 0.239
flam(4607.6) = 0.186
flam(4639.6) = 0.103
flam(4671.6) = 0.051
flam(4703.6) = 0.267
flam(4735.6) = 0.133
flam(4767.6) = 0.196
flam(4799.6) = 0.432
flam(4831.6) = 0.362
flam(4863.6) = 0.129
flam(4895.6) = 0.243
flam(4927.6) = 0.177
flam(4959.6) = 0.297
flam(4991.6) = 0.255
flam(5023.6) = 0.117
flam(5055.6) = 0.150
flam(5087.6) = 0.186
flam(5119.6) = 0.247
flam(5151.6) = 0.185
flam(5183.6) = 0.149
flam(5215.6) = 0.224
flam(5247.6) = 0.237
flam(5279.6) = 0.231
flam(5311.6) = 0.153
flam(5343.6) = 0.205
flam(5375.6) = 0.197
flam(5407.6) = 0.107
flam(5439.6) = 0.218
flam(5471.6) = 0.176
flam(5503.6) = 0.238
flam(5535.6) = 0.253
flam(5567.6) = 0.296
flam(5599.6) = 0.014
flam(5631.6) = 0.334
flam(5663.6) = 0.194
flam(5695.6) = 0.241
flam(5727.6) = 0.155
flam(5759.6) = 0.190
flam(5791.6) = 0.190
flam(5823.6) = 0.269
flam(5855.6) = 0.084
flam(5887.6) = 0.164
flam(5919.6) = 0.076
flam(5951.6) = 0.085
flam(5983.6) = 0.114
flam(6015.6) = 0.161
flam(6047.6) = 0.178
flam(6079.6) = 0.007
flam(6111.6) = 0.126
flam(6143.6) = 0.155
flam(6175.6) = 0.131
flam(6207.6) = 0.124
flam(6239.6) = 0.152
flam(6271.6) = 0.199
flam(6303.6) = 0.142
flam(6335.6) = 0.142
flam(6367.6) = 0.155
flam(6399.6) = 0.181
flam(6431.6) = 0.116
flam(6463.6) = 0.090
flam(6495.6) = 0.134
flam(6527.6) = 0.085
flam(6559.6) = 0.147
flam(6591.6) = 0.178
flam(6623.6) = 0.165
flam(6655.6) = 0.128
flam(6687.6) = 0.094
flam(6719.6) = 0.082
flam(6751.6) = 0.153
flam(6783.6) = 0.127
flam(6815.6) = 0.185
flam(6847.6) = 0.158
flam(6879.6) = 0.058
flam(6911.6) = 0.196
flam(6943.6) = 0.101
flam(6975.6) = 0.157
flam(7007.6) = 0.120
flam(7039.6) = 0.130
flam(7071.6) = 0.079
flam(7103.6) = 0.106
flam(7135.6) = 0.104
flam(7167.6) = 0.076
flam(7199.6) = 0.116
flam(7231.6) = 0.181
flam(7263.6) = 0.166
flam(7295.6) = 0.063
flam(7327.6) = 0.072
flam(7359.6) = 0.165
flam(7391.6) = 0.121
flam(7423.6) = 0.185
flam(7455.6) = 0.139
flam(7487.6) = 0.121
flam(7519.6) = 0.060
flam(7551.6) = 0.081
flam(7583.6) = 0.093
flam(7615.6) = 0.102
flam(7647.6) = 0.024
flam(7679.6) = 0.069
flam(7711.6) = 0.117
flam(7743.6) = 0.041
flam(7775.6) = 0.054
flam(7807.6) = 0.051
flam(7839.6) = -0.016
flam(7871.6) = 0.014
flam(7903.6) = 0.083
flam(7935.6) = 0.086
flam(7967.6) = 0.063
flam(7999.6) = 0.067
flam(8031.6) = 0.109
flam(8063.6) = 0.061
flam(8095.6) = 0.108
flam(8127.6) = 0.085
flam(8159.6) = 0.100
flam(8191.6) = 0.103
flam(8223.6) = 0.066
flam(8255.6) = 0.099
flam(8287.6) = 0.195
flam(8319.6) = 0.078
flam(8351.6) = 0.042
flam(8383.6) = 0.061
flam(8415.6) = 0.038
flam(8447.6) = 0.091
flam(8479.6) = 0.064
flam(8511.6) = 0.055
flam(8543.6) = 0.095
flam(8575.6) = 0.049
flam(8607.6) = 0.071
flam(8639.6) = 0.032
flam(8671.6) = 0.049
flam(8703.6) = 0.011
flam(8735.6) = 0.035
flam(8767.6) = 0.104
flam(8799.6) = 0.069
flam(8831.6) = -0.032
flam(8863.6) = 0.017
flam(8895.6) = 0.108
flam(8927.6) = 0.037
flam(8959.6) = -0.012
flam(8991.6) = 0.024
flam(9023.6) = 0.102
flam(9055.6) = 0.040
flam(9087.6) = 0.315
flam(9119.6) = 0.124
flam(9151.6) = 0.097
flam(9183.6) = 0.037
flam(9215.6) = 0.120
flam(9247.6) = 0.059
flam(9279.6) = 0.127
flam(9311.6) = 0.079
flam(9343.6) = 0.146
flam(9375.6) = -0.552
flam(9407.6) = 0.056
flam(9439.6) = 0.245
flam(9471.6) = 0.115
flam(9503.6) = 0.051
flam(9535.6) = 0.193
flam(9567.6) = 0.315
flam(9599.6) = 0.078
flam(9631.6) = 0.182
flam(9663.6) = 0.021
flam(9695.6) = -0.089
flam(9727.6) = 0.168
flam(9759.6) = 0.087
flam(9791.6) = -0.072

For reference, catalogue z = 1.44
